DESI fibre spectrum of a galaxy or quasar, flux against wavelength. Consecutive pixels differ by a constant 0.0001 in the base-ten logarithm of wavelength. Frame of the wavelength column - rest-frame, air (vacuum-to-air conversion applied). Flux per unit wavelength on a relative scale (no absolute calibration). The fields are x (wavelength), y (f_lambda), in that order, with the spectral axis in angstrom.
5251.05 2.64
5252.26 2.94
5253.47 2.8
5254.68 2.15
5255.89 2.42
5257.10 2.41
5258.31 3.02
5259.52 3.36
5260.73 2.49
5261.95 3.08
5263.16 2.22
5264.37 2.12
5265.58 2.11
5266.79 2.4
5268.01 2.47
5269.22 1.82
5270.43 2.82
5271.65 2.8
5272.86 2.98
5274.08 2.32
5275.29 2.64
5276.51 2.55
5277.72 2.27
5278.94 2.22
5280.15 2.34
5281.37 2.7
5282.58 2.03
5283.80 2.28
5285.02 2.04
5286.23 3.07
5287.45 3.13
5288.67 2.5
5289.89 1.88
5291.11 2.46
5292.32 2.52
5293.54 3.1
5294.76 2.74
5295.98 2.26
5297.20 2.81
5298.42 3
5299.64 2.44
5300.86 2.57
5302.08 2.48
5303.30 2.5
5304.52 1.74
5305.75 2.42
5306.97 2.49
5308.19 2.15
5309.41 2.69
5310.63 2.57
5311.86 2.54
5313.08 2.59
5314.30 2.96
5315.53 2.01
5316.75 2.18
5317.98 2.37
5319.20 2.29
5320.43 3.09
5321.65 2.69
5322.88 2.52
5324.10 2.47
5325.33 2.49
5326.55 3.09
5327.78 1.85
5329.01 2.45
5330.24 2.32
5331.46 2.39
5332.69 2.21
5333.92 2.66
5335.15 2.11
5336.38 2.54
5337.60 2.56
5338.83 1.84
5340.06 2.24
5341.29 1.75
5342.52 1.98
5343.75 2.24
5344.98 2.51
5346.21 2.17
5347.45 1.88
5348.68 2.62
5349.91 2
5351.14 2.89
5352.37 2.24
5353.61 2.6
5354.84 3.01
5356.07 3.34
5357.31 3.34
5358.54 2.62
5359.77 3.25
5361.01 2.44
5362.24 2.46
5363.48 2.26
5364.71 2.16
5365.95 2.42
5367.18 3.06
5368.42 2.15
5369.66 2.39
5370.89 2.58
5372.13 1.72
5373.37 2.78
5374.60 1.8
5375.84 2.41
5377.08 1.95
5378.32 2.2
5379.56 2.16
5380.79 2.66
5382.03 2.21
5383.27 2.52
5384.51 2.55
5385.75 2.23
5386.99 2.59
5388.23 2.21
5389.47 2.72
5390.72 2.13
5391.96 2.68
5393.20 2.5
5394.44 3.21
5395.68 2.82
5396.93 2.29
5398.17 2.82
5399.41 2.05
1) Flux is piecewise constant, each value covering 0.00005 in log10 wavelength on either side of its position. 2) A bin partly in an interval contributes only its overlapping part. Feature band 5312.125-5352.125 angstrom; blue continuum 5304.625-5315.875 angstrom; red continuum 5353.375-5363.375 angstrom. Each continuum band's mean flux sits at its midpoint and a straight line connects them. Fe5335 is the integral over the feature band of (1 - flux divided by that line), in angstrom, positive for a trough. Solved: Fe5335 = 4.0 angstrom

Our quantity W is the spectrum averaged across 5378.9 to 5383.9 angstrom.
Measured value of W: 2.39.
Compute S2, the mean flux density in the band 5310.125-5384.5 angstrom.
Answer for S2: 2.43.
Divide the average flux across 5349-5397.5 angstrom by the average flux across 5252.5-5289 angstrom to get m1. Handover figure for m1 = 0.99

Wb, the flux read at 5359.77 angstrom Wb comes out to 3.25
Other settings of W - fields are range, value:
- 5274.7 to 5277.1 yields 2.59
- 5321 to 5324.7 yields 2.57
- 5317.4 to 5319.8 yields 2.33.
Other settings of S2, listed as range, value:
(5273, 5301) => 2.52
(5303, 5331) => 2.45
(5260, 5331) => 2.49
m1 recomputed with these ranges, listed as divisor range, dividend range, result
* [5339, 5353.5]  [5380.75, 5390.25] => 1.10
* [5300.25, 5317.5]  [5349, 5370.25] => 1.08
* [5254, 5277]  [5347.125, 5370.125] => 1.02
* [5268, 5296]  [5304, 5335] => 0.98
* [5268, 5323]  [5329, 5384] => 0.96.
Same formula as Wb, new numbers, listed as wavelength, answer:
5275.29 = 2.64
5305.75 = 2.42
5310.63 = 2.57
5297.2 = 2.81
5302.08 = 2.48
